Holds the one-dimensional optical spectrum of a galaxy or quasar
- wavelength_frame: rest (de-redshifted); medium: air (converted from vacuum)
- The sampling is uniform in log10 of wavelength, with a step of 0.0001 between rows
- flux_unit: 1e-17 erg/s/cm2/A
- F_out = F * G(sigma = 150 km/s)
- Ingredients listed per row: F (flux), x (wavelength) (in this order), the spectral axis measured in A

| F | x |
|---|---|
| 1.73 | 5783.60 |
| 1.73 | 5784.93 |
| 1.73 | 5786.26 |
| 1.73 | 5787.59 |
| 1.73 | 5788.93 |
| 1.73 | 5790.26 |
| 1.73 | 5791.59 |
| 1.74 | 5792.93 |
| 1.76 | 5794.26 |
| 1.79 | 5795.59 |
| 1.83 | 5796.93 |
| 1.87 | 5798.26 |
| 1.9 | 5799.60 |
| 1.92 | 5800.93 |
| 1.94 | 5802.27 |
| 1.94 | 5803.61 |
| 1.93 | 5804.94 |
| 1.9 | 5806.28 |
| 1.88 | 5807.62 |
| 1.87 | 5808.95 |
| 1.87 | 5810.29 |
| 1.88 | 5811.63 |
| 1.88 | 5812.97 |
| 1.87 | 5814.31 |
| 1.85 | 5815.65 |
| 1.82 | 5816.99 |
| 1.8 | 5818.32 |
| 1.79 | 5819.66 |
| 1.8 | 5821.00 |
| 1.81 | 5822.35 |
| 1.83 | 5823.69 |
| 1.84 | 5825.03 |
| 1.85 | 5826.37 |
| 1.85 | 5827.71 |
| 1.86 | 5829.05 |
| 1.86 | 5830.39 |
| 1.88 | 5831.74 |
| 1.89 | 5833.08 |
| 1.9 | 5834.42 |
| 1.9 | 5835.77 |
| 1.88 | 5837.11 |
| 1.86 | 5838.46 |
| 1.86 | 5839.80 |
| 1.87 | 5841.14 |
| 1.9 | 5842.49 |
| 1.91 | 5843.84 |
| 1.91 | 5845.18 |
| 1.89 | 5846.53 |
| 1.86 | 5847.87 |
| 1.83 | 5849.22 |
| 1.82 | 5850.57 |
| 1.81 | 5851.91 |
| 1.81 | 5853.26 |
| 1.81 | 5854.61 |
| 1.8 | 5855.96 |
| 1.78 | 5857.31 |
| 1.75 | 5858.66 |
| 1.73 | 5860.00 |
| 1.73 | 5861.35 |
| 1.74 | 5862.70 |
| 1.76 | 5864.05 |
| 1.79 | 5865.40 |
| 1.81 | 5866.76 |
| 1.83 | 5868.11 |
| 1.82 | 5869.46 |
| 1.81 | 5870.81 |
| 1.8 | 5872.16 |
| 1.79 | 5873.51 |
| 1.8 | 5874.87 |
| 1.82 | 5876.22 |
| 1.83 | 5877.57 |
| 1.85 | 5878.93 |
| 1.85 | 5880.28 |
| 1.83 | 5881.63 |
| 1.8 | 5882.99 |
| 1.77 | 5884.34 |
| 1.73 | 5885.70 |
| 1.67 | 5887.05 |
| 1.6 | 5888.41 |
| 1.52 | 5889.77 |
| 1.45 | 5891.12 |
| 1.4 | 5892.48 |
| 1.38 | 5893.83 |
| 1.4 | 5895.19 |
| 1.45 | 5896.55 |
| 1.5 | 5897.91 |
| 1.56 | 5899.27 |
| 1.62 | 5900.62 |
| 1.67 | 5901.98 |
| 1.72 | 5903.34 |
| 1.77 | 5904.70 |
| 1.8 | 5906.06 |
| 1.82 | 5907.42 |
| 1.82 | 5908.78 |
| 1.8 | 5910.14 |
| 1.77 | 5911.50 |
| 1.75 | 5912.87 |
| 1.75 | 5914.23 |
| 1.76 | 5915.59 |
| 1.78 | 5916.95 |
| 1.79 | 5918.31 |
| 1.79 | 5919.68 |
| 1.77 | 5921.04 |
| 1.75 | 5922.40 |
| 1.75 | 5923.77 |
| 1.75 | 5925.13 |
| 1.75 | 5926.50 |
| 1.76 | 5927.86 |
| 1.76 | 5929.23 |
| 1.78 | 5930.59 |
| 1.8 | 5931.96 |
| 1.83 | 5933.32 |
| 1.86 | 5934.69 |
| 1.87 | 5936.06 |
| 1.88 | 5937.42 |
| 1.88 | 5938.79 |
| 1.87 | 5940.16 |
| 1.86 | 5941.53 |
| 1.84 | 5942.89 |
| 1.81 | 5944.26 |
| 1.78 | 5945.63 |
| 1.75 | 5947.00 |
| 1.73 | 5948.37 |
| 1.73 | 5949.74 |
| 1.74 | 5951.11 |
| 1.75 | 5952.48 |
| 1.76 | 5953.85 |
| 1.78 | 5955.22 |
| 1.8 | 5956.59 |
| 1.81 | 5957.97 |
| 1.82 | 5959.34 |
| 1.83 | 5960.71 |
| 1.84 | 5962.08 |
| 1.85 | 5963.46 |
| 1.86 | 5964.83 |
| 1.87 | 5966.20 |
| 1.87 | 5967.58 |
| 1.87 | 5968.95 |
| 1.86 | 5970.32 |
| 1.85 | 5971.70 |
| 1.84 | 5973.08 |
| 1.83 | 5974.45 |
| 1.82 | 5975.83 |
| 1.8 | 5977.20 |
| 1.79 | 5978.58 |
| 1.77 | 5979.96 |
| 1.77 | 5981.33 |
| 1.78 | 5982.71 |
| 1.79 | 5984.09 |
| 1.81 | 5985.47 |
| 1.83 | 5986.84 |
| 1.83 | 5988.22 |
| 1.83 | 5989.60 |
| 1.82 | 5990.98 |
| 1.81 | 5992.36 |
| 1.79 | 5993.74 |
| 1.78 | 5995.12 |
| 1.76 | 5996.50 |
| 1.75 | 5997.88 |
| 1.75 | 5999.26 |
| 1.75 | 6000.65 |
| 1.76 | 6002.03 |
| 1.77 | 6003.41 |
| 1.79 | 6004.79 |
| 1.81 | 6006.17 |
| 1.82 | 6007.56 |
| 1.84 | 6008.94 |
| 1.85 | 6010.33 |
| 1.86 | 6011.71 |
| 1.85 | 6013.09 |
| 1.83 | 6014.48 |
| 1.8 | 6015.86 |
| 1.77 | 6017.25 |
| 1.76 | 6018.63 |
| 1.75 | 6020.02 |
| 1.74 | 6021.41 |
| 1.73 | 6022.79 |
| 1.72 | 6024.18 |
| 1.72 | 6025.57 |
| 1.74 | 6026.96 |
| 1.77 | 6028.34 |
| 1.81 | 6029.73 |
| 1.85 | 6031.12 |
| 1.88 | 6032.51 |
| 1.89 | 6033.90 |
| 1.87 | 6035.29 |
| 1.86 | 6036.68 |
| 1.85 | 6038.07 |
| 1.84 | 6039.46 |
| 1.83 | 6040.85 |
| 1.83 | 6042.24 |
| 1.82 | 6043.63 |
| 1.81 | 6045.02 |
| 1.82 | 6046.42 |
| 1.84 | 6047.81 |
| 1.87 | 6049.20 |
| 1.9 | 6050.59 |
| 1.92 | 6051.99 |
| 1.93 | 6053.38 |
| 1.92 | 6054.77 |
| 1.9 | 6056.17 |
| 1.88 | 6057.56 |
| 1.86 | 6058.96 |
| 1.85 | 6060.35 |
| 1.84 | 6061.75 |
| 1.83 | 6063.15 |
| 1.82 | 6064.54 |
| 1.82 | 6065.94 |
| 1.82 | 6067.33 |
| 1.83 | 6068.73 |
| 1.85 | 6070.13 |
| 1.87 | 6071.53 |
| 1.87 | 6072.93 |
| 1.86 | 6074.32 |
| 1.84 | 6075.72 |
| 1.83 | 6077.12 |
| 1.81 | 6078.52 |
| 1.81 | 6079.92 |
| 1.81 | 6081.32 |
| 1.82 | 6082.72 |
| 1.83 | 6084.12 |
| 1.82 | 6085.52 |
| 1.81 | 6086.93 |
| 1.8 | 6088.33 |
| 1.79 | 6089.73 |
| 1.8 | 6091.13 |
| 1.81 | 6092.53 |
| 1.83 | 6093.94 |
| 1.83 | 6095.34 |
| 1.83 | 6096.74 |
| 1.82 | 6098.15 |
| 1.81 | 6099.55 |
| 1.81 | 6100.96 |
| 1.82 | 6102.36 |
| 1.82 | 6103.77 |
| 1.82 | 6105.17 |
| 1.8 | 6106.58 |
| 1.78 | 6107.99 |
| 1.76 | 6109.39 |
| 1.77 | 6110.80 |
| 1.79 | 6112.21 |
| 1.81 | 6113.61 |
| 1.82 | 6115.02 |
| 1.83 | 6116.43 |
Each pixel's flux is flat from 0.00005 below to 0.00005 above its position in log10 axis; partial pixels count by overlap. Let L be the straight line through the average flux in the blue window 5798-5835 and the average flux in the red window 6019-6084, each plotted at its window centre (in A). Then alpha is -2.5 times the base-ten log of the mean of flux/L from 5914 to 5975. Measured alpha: 0.025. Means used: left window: 1.87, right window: 1.83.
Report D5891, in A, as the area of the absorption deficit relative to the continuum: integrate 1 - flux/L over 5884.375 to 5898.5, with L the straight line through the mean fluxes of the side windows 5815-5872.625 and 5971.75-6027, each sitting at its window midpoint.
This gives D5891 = 2.3 A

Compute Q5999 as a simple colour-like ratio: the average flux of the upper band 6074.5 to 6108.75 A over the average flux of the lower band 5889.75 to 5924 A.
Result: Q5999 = 1.09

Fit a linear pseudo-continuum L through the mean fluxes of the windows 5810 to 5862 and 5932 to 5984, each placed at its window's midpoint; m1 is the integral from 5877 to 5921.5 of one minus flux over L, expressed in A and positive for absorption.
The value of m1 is 3.4 A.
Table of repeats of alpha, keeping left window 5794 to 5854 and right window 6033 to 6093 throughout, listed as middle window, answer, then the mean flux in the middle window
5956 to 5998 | 0.02 mag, 1.82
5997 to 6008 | 0.05 mag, 1.77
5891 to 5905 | 0.21 mag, 1.54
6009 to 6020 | 0.02 mag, 1.81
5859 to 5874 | 0.05 mag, 1.78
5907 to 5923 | 0.05 mag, 1.78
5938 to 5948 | 0.02 mag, 1.82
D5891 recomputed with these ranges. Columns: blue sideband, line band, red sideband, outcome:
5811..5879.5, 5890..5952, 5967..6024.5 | 2.97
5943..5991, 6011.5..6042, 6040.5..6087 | 0.45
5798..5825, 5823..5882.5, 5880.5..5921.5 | -1.78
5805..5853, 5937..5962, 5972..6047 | 0.28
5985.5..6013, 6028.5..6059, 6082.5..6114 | -0.96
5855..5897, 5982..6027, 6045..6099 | 0.23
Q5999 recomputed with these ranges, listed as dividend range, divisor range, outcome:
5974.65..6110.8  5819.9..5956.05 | 1.02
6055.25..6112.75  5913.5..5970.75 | 1.01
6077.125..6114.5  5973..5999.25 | 1.01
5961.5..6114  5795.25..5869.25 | 0.99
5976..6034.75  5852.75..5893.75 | 1.03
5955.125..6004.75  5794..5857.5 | 0.97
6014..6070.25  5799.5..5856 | 0.98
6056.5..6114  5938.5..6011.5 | 1.01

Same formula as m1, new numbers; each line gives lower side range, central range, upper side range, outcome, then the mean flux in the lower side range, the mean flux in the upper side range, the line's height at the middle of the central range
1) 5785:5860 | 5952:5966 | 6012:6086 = 0.16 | 1.84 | 1.83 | 1.83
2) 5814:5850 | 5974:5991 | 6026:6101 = 0.37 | 1.86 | 1.84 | 1.84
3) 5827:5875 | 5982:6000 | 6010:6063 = 0.35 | 1.83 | 1.83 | 1.83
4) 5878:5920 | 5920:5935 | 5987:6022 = -0.55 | 1.68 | 1.8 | 1.71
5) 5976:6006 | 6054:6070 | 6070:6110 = -0.37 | 1.79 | 1.82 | 1.81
